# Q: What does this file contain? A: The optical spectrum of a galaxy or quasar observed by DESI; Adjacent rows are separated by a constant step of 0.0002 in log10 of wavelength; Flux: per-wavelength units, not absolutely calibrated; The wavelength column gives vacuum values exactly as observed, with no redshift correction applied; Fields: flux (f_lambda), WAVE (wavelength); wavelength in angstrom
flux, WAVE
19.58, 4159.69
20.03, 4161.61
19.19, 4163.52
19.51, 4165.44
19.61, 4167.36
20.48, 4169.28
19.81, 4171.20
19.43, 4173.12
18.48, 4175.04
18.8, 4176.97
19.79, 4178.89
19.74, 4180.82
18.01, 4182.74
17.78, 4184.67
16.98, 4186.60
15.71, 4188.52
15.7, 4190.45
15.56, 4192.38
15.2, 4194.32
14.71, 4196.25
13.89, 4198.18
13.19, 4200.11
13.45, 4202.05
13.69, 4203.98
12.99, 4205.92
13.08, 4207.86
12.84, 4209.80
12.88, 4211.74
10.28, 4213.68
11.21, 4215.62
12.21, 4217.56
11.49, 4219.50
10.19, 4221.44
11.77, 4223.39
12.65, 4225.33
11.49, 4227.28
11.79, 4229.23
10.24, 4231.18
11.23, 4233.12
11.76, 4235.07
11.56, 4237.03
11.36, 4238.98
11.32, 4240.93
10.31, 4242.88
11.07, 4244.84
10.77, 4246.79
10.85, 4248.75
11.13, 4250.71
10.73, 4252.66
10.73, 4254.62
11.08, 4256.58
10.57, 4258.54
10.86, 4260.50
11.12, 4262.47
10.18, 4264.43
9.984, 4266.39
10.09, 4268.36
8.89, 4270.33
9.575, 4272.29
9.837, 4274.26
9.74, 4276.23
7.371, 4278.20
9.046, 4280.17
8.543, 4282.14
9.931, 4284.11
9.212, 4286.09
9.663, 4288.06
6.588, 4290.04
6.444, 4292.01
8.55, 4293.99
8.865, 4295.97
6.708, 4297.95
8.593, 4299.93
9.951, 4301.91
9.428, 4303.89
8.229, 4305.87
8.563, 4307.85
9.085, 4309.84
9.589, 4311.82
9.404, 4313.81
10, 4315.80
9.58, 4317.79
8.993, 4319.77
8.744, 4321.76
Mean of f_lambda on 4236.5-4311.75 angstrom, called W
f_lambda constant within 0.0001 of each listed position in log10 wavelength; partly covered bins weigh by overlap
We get 9.63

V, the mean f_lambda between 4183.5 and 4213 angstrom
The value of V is 14.5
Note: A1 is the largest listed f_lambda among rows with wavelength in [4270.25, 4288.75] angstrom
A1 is 9.931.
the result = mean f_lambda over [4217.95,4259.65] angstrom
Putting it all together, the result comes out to 11.2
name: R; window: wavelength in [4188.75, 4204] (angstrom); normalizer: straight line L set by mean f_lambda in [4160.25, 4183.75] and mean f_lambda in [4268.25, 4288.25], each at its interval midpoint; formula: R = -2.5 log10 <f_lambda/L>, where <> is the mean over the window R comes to 0.18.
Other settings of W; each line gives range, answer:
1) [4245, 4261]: 10.9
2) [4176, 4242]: 13.6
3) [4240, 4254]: 10.9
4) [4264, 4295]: 8.95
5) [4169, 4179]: 19.4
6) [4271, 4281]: 9.11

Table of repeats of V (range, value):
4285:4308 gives 8.4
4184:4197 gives 15.9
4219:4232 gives 11.4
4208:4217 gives 11.9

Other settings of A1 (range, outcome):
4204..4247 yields 13.08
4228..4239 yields 11.79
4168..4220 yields 20.48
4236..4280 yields 11.56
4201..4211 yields 13.69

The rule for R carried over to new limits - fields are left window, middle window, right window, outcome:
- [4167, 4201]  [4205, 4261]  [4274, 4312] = 0.17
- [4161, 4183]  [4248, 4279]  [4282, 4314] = 0.14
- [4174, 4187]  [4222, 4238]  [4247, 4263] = 0.17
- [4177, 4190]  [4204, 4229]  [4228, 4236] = 0.12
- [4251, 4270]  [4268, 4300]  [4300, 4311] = 0.13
